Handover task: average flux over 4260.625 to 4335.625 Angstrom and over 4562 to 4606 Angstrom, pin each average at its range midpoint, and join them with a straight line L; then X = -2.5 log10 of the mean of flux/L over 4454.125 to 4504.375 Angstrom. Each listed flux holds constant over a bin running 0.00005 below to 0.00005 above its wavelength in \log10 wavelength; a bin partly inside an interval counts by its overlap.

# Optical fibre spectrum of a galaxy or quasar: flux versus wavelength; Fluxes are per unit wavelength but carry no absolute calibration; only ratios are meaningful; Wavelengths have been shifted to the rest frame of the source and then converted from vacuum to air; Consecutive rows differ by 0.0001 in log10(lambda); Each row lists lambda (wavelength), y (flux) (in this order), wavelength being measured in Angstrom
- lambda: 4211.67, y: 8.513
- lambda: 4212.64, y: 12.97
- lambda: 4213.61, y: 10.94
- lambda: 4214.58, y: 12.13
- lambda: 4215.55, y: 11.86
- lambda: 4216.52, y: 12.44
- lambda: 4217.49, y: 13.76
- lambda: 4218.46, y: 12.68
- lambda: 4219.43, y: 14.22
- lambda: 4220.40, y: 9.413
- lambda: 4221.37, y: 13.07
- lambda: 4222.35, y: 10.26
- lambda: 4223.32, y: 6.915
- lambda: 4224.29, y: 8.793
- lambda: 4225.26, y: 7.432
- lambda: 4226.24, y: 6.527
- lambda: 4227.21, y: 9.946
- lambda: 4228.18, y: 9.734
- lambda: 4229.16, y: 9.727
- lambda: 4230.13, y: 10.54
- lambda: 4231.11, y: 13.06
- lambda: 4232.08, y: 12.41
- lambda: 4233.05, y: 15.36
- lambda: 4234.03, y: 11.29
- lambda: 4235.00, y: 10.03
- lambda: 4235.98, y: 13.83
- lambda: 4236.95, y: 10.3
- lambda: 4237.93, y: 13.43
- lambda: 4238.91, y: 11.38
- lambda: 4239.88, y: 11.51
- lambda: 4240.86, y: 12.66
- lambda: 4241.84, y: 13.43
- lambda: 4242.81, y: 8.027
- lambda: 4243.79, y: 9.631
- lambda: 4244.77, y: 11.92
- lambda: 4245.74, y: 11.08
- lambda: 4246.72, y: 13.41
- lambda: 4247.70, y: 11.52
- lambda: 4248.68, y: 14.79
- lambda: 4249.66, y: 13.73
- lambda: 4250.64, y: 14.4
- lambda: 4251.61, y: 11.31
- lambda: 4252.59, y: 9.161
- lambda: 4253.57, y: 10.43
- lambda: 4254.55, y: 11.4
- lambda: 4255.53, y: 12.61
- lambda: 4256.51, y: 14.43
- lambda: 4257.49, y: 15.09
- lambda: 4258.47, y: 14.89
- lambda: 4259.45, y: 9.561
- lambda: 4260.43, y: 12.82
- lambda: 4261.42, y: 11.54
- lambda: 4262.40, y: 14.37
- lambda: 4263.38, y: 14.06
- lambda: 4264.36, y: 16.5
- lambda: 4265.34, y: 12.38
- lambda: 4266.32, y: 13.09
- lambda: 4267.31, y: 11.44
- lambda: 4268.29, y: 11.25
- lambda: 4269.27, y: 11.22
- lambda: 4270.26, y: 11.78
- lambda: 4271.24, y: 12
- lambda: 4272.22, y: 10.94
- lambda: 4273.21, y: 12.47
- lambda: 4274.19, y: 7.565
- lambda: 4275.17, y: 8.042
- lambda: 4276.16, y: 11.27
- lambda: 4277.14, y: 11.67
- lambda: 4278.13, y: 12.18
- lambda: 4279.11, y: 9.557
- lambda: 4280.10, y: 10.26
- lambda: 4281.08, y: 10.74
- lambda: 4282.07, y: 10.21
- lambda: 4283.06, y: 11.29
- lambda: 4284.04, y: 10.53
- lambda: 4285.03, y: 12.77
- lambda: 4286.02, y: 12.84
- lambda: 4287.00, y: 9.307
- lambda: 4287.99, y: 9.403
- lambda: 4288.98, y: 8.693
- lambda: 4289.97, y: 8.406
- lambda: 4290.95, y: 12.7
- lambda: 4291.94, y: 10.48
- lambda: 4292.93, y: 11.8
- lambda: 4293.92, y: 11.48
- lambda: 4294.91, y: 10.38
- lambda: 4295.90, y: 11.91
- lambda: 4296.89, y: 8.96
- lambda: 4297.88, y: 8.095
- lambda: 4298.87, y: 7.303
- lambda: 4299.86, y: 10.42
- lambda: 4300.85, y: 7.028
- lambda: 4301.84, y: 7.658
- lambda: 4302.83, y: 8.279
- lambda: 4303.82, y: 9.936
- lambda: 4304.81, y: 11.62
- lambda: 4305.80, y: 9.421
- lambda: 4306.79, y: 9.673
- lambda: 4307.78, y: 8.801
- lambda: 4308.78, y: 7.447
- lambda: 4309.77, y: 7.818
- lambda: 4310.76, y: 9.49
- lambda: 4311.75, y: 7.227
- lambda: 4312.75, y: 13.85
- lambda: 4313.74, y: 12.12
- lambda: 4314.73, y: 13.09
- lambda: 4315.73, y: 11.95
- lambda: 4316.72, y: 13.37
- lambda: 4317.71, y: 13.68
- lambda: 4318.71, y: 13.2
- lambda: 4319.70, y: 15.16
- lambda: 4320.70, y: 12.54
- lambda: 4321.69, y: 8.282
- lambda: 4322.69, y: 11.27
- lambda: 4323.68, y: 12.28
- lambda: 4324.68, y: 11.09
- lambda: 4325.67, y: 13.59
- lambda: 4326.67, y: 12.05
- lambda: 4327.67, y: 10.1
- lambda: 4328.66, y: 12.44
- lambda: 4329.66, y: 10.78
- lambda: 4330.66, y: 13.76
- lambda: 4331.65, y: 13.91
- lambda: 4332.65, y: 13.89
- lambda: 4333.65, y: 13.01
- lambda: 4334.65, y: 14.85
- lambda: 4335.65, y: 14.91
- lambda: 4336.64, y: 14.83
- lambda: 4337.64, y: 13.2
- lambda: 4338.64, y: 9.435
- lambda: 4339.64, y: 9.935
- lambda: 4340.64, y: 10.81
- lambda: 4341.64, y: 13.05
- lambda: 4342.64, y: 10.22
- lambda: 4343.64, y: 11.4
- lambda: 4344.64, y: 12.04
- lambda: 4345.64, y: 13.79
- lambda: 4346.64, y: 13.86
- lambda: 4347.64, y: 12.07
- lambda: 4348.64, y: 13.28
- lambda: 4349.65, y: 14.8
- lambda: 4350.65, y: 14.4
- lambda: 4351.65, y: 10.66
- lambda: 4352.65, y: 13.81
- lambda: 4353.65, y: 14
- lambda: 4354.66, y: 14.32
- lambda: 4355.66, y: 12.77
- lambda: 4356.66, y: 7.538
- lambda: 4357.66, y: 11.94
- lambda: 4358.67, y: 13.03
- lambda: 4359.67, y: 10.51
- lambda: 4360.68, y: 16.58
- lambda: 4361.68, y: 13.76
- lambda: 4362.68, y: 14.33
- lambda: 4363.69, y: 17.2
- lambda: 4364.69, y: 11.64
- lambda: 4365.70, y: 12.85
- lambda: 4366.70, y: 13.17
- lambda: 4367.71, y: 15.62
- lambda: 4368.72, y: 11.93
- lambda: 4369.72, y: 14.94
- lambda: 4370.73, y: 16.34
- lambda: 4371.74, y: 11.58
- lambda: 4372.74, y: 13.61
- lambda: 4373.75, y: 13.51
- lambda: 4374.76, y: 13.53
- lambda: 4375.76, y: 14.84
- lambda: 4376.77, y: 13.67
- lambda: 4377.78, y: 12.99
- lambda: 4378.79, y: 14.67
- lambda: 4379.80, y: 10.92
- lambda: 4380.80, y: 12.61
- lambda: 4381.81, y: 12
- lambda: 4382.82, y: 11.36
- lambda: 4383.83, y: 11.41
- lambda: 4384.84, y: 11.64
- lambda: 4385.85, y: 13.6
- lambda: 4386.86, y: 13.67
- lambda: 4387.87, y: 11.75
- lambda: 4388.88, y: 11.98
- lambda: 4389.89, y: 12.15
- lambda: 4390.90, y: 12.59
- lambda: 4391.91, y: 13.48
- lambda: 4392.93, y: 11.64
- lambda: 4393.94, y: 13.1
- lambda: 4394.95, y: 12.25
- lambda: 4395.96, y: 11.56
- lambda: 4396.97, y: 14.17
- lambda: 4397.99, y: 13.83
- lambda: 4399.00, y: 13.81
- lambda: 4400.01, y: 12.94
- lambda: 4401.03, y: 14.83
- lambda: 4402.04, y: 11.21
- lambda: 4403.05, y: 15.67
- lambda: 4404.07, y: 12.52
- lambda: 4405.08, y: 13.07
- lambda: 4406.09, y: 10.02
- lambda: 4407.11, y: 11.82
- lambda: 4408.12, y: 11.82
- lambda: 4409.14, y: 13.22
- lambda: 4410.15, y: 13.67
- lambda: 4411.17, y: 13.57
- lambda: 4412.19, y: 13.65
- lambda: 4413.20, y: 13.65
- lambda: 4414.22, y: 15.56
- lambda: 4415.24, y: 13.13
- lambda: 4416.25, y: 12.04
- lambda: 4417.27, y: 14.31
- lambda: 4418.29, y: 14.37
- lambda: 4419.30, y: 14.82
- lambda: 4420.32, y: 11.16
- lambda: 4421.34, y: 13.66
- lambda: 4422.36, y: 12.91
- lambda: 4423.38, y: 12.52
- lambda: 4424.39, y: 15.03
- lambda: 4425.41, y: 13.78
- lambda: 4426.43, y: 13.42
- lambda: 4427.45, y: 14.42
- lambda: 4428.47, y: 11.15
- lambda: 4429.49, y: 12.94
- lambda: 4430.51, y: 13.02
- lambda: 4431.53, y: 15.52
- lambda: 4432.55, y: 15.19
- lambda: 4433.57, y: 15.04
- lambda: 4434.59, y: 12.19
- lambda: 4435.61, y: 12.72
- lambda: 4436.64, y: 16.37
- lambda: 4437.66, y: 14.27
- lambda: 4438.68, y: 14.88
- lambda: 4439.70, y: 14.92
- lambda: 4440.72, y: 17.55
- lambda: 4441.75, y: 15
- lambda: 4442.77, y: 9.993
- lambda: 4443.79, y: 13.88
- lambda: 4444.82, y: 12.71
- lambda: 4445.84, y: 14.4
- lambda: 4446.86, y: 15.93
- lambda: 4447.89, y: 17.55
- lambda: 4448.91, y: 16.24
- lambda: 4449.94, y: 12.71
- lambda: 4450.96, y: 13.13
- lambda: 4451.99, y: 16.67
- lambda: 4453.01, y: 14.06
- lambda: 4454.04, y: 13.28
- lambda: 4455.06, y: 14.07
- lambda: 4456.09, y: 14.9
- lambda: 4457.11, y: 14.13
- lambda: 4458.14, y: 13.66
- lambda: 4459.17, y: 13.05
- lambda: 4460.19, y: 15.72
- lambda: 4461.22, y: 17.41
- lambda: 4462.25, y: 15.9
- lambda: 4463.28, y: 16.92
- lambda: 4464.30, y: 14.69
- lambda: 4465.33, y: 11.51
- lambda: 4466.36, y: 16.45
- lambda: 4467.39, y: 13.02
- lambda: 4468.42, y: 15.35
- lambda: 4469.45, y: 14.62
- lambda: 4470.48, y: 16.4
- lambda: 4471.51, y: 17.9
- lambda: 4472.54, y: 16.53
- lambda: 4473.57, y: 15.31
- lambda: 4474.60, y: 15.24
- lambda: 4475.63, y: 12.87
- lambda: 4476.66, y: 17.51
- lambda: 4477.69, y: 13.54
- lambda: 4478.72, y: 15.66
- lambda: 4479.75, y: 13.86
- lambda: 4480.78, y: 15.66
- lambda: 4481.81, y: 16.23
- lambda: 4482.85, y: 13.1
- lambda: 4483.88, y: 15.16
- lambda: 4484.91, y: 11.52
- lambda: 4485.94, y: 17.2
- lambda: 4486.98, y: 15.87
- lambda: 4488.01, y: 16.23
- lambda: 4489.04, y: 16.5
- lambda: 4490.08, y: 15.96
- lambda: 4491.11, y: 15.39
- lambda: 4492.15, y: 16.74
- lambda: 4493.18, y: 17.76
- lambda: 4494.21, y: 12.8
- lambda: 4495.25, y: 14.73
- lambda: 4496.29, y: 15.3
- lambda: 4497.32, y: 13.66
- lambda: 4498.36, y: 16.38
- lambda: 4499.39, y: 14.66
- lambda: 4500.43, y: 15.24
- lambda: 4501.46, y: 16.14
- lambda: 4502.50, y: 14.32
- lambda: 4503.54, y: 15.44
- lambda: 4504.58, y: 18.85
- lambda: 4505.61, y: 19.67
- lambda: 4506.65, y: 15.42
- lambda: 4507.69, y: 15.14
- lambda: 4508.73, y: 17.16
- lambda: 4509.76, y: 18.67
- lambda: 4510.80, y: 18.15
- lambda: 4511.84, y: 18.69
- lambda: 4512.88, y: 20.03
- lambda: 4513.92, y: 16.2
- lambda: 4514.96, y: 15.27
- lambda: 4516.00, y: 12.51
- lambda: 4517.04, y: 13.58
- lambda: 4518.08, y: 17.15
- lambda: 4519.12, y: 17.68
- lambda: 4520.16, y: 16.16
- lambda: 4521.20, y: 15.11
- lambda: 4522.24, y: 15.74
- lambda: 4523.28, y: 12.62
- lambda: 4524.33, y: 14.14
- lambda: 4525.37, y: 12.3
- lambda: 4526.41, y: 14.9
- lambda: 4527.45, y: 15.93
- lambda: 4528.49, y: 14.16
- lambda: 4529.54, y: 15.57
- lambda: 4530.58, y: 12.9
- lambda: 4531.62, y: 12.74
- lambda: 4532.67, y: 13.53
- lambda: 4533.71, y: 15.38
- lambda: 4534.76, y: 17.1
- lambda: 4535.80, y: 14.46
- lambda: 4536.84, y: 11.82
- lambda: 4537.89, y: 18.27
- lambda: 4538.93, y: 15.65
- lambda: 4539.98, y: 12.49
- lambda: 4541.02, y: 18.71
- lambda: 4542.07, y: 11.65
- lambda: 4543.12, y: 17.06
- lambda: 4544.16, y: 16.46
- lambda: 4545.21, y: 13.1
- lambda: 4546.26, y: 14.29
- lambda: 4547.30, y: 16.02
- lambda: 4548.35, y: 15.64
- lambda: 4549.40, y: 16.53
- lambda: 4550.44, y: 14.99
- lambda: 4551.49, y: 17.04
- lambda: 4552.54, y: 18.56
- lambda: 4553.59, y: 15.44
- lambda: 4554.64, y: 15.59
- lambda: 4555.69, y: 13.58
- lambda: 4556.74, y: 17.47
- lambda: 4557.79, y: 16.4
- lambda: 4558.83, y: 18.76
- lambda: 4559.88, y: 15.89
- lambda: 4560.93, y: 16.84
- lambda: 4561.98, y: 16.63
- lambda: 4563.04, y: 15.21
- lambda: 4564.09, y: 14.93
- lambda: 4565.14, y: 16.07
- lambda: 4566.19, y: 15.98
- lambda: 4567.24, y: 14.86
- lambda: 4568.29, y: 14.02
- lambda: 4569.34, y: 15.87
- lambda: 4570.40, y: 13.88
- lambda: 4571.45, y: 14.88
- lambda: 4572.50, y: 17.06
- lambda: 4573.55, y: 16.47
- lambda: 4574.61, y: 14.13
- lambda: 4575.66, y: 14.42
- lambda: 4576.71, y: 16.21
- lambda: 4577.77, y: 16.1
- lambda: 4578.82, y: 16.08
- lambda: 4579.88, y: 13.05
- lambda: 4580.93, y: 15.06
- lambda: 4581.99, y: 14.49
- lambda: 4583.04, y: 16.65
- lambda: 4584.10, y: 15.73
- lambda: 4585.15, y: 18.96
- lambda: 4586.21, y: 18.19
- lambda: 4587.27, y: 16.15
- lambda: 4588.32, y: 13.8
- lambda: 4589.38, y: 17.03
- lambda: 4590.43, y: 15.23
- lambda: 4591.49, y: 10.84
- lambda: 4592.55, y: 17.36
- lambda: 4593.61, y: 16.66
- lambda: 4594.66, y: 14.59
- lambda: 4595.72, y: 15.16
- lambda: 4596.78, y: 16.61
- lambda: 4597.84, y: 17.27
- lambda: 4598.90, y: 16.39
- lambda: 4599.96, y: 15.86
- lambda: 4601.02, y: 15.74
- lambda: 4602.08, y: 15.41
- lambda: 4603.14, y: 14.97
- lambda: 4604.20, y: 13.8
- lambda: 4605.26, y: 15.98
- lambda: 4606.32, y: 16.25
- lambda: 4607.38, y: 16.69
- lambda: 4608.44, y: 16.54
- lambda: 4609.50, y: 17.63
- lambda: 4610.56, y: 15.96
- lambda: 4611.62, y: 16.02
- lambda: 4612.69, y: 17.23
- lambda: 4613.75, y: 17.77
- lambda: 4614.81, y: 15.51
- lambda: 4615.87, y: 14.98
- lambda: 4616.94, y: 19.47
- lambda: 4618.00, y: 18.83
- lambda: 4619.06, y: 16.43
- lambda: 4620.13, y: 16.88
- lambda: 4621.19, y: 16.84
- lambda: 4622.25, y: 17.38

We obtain -0.092 mag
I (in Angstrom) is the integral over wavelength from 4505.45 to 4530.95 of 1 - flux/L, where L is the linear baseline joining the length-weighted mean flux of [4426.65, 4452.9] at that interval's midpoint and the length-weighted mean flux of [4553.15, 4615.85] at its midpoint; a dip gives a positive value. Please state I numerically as -1.1 Angstrom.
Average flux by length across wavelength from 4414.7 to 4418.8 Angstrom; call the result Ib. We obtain 13.5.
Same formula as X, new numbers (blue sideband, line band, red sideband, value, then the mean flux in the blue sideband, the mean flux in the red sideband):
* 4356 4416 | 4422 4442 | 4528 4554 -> -0.04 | 13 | 15.2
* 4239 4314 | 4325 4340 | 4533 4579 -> -0.07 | 11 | 15.6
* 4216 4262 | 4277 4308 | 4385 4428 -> 0.20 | 11.6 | 13.1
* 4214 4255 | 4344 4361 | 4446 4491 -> 0.03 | 11.4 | 15.1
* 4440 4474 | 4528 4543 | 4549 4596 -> 0.06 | 14.9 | 15.8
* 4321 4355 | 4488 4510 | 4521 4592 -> -0.10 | 12.5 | 15.3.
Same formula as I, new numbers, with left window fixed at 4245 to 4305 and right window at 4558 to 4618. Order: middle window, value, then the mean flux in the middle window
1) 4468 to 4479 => -1.03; 15.5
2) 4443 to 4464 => -1.27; 14.8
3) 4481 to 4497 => -1.01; 15.3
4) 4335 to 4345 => 0.16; 12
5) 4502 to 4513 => -1.95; 17.3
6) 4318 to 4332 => -0.22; 12.2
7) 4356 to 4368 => -0.56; 13.1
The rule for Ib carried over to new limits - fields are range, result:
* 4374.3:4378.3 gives 13.8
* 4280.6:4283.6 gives 10.7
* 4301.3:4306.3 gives 9.37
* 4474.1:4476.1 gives 14.1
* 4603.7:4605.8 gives 14.9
